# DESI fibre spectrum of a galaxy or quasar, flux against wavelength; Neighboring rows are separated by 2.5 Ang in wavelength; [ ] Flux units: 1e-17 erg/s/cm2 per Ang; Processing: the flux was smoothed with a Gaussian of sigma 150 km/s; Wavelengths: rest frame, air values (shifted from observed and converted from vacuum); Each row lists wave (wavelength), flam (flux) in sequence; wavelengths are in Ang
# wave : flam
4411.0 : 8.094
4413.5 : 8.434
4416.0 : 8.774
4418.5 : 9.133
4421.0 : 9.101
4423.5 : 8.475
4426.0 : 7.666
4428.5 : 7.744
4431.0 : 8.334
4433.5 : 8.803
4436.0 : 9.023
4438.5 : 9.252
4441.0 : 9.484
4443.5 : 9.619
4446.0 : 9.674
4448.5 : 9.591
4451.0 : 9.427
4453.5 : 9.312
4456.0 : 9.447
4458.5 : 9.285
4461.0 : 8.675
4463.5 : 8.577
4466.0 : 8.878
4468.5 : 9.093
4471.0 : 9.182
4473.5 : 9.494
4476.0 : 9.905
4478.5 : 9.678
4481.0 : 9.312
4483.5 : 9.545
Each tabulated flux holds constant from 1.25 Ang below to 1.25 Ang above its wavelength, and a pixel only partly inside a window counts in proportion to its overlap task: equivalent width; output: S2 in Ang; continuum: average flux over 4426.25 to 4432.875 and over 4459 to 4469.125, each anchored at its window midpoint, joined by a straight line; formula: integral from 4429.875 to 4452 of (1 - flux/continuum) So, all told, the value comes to -2.5 Ang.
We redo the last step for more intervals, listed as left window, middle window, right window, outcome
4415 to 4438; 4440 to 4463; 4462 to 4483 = -1.1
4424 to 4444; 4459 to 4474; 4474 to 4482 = 0.7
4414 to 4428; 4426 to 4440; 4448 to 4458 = 0.5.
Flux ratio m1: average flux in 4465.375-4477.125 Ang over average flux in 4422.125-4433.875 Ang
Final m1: 1.1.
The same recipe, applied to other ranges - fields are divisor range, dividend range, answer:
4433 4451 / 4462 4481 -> 0.99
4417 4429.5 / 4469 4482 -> 1.12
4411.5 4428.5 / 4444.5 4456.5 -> 1.12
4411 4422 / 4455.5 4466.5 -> 1.02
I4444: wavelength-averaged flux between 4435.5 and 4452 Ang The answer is 9.46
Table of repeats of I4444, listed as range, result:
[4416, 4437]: 8.54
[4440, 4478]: 9.32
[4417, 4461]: 9.01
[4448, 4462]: 9.28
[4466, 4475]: 9.22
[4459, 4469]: 8.82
